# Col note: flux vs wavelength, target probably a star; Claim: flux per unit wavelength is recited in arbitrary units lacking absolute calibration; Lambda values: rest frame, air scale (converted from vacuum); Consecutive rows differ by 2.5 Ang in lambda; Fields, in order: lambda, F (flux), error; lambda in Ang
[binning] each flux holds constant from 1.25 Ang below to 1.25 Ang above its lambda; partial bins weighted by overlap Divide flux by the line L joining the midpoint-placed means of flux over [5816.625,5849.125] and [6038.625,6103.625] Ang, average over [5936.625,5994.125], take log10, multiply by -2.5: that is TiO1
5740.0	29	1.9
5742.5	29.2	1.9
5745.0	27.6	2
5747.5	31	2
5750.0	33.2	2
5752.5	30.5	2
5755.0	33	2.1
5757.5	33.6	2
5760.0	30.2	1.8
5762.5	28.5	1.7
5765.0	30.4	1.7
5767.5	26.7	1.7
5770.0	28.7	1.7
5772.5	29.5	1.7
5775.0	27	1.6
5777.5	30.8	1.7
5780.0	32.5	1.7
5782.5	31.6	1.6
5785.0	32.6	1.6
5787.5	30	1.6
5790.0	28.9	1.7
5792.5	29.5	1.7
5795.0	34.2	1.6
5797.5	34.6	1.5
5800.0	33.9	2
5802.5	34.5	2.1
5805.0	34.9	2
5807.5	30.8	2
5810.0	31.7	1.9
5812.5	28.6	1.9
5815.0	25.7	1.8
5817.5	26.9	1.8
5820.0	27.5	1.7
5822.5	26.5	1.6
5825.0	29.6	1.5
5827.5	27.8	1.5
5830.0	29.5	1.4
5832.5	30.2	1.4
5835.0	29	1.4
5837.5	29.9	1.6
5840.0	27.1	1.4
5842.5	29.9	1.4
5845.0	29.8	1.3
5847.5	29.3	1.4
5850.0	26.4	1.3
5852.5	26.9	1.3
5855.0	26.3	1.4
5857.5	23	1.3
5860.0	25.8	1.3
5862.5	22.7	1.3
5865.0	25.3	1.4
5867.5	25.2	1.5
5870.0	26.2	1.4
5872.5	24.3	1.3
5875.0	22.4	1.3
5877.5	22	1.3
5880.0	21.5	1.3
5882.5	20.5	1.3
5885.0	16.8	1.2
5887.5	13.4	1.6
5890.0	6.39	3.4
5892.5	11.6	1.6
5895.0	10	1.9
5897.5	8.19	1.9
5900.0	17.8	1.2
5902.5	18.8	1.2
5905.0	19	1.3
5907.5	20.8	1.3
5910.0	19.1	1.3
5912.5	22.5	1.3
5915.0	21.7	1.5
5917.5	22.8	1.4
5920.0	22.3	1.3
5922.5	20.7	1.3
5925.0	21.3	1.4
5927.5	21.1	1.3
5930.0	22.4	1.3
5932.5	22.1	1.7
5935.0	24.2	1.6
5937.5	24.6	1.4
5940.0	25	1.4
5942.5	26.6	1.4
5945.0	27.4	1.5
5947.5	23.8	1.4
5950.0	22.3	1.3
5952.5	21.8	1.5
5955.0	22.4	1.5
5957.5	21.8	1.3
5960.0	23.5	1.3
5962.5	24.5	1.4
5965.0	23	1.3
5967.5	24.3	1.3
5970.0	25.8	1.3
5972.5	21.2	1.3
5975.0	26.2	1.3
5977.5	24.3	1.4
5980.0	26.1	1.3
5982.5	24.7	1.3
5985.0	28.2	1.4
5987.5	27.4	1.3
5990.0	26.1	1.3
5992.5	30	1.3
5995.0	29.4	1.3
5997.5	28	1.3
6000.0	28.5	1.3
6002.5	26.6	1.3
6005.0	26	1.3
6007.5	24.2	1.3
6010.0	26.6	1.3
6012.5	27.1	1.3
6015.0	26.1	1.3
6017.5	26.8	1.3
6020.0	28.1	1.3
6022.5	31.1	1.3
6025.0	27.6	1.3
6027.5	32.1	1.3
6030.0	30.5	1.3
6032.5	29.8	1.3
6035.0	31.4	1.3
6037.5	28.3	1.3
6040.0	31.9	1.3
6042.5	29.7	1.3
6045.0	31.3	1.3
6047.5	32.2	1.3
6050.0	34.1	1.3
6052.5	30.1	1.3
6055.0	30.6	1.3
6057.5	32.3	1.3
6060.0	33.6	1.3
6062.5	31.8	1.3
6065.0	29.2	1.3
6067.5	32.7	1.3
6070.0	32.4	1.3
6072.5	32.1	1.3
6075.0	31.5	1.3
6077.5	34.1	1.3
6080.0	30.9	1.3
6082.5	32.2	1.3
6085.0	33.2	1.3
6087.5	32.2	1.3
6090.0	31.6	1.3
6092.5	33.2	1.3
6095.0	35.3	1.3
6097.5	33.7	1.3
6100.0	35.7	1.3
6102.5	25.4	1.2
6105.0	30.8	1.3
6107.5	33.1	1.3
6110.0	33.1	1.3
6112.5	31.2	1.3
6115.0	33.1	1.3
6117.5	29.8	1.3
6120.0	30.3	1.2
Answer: 0.22 mag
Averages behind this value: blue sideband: 28.7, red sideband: 32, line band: 24.9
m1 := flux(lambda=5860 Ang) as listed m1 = 25.8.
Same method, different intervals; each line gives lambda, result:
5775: 27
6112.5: 31.2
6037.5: 28.3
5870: 26.2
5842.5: 29.9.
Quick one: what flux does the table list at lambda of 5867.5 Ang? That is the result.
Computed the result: 25.2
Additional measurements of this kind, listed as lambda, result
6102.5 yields 25.4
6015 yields 26.1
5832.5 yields 30.2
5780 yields 32.5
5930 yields 22.4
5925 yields 21.3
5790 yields 28.9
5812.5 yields 28.6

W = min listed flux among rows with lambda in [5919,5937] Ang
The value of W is 20.7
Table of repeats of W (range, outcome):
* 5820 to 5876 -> 22.4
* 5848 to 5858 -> 23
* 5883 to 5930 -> 6.39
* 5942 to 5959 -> 21.8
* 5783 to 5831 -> 25.7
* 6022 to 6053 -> 27.6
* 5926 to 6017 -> 21.1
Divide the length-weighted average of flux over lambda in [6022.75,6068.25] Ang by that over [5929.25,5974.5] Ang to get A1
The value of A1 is 1.31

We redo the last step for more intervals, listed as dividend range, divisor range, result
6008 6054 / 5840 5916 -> 1.40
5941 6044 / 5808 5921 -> 1.14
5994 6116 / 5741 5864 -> 1.04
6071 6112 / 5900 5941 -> 1.50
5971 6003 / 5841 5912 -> 1.26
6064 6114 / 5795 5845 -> 1.07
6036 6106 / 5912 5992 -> 1.33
